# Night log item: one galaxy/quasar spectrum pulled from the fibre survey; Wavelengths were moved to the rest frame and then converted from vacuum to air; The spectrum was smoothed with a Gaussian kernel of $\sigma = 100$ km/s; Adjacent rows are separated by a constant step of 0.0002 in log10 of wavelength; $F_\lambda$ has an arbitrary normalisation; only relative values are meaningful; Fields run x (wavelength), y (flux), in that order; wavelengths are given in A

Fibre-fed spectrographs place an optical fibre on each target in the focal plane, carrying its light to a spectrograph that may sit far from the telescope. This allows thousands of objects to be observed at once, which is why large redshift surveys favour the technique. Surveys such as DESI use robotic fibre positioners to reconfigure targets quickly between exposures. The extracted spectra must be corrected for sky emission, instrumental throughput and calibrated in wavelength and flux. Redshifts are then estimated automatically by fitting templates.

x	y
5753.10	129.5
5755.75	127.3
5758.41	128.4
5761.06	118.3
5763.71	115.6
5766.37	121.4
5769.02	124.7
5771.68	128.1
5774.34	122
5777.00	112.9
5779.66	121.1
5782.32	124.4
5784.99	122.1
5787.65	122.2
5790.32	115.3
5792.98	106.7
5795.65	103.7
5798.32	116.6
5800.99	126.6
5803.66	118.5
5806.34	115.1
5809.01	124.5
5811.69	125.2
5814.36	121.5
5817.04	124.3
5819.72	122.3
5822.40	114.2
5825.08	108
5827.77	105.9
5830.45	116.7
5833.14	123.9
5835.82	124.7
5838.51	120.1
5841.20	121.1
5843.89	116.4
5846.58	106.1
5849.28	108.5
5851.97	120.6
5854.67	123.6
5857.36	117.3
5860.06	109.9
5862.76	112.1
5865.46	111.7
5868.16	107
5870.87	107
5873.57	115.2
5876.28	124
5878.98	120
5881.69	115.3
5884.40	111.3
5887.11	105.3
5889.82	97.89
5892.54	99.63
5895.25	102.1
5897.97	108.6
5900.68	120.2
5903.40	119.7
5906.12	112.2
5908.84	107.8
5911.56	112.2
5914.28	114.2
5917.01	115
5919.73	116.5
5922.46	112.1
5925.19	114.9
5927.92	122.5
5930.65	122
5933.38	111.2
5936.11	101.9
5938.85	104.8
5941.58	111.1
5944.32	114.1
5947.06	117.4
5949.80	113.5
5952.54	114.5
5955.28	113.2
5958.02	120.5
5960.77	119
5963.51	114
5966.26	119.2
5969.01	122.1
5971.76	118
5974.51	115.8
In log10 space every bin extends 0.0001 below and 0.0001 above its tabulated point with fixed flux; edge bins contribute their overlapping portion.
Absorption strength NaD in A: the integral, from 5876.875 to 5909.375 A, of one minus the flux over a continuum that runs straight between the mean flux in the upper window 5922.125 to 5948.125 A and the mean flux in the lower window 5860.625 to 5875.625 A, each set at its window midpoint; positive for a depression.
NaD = 0.4 A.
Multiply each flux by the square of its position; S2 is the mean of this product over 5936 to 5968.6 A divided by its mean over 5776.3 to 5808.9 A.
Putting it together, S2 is 1.03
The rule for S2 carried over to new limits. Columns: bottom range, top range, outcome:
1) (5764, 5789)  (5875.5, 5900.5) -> 0.93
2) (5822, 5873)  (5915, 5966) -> 1.03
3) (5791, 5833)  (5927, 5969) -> 1.03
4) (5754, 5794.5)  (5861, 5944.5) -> 0.97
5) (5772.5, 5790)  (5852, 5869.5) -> 0.97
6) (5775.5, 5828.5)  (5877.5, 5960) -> 0.99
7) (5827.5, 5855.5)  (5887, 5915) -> 0.95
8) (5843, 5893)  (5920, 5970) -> 1.05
